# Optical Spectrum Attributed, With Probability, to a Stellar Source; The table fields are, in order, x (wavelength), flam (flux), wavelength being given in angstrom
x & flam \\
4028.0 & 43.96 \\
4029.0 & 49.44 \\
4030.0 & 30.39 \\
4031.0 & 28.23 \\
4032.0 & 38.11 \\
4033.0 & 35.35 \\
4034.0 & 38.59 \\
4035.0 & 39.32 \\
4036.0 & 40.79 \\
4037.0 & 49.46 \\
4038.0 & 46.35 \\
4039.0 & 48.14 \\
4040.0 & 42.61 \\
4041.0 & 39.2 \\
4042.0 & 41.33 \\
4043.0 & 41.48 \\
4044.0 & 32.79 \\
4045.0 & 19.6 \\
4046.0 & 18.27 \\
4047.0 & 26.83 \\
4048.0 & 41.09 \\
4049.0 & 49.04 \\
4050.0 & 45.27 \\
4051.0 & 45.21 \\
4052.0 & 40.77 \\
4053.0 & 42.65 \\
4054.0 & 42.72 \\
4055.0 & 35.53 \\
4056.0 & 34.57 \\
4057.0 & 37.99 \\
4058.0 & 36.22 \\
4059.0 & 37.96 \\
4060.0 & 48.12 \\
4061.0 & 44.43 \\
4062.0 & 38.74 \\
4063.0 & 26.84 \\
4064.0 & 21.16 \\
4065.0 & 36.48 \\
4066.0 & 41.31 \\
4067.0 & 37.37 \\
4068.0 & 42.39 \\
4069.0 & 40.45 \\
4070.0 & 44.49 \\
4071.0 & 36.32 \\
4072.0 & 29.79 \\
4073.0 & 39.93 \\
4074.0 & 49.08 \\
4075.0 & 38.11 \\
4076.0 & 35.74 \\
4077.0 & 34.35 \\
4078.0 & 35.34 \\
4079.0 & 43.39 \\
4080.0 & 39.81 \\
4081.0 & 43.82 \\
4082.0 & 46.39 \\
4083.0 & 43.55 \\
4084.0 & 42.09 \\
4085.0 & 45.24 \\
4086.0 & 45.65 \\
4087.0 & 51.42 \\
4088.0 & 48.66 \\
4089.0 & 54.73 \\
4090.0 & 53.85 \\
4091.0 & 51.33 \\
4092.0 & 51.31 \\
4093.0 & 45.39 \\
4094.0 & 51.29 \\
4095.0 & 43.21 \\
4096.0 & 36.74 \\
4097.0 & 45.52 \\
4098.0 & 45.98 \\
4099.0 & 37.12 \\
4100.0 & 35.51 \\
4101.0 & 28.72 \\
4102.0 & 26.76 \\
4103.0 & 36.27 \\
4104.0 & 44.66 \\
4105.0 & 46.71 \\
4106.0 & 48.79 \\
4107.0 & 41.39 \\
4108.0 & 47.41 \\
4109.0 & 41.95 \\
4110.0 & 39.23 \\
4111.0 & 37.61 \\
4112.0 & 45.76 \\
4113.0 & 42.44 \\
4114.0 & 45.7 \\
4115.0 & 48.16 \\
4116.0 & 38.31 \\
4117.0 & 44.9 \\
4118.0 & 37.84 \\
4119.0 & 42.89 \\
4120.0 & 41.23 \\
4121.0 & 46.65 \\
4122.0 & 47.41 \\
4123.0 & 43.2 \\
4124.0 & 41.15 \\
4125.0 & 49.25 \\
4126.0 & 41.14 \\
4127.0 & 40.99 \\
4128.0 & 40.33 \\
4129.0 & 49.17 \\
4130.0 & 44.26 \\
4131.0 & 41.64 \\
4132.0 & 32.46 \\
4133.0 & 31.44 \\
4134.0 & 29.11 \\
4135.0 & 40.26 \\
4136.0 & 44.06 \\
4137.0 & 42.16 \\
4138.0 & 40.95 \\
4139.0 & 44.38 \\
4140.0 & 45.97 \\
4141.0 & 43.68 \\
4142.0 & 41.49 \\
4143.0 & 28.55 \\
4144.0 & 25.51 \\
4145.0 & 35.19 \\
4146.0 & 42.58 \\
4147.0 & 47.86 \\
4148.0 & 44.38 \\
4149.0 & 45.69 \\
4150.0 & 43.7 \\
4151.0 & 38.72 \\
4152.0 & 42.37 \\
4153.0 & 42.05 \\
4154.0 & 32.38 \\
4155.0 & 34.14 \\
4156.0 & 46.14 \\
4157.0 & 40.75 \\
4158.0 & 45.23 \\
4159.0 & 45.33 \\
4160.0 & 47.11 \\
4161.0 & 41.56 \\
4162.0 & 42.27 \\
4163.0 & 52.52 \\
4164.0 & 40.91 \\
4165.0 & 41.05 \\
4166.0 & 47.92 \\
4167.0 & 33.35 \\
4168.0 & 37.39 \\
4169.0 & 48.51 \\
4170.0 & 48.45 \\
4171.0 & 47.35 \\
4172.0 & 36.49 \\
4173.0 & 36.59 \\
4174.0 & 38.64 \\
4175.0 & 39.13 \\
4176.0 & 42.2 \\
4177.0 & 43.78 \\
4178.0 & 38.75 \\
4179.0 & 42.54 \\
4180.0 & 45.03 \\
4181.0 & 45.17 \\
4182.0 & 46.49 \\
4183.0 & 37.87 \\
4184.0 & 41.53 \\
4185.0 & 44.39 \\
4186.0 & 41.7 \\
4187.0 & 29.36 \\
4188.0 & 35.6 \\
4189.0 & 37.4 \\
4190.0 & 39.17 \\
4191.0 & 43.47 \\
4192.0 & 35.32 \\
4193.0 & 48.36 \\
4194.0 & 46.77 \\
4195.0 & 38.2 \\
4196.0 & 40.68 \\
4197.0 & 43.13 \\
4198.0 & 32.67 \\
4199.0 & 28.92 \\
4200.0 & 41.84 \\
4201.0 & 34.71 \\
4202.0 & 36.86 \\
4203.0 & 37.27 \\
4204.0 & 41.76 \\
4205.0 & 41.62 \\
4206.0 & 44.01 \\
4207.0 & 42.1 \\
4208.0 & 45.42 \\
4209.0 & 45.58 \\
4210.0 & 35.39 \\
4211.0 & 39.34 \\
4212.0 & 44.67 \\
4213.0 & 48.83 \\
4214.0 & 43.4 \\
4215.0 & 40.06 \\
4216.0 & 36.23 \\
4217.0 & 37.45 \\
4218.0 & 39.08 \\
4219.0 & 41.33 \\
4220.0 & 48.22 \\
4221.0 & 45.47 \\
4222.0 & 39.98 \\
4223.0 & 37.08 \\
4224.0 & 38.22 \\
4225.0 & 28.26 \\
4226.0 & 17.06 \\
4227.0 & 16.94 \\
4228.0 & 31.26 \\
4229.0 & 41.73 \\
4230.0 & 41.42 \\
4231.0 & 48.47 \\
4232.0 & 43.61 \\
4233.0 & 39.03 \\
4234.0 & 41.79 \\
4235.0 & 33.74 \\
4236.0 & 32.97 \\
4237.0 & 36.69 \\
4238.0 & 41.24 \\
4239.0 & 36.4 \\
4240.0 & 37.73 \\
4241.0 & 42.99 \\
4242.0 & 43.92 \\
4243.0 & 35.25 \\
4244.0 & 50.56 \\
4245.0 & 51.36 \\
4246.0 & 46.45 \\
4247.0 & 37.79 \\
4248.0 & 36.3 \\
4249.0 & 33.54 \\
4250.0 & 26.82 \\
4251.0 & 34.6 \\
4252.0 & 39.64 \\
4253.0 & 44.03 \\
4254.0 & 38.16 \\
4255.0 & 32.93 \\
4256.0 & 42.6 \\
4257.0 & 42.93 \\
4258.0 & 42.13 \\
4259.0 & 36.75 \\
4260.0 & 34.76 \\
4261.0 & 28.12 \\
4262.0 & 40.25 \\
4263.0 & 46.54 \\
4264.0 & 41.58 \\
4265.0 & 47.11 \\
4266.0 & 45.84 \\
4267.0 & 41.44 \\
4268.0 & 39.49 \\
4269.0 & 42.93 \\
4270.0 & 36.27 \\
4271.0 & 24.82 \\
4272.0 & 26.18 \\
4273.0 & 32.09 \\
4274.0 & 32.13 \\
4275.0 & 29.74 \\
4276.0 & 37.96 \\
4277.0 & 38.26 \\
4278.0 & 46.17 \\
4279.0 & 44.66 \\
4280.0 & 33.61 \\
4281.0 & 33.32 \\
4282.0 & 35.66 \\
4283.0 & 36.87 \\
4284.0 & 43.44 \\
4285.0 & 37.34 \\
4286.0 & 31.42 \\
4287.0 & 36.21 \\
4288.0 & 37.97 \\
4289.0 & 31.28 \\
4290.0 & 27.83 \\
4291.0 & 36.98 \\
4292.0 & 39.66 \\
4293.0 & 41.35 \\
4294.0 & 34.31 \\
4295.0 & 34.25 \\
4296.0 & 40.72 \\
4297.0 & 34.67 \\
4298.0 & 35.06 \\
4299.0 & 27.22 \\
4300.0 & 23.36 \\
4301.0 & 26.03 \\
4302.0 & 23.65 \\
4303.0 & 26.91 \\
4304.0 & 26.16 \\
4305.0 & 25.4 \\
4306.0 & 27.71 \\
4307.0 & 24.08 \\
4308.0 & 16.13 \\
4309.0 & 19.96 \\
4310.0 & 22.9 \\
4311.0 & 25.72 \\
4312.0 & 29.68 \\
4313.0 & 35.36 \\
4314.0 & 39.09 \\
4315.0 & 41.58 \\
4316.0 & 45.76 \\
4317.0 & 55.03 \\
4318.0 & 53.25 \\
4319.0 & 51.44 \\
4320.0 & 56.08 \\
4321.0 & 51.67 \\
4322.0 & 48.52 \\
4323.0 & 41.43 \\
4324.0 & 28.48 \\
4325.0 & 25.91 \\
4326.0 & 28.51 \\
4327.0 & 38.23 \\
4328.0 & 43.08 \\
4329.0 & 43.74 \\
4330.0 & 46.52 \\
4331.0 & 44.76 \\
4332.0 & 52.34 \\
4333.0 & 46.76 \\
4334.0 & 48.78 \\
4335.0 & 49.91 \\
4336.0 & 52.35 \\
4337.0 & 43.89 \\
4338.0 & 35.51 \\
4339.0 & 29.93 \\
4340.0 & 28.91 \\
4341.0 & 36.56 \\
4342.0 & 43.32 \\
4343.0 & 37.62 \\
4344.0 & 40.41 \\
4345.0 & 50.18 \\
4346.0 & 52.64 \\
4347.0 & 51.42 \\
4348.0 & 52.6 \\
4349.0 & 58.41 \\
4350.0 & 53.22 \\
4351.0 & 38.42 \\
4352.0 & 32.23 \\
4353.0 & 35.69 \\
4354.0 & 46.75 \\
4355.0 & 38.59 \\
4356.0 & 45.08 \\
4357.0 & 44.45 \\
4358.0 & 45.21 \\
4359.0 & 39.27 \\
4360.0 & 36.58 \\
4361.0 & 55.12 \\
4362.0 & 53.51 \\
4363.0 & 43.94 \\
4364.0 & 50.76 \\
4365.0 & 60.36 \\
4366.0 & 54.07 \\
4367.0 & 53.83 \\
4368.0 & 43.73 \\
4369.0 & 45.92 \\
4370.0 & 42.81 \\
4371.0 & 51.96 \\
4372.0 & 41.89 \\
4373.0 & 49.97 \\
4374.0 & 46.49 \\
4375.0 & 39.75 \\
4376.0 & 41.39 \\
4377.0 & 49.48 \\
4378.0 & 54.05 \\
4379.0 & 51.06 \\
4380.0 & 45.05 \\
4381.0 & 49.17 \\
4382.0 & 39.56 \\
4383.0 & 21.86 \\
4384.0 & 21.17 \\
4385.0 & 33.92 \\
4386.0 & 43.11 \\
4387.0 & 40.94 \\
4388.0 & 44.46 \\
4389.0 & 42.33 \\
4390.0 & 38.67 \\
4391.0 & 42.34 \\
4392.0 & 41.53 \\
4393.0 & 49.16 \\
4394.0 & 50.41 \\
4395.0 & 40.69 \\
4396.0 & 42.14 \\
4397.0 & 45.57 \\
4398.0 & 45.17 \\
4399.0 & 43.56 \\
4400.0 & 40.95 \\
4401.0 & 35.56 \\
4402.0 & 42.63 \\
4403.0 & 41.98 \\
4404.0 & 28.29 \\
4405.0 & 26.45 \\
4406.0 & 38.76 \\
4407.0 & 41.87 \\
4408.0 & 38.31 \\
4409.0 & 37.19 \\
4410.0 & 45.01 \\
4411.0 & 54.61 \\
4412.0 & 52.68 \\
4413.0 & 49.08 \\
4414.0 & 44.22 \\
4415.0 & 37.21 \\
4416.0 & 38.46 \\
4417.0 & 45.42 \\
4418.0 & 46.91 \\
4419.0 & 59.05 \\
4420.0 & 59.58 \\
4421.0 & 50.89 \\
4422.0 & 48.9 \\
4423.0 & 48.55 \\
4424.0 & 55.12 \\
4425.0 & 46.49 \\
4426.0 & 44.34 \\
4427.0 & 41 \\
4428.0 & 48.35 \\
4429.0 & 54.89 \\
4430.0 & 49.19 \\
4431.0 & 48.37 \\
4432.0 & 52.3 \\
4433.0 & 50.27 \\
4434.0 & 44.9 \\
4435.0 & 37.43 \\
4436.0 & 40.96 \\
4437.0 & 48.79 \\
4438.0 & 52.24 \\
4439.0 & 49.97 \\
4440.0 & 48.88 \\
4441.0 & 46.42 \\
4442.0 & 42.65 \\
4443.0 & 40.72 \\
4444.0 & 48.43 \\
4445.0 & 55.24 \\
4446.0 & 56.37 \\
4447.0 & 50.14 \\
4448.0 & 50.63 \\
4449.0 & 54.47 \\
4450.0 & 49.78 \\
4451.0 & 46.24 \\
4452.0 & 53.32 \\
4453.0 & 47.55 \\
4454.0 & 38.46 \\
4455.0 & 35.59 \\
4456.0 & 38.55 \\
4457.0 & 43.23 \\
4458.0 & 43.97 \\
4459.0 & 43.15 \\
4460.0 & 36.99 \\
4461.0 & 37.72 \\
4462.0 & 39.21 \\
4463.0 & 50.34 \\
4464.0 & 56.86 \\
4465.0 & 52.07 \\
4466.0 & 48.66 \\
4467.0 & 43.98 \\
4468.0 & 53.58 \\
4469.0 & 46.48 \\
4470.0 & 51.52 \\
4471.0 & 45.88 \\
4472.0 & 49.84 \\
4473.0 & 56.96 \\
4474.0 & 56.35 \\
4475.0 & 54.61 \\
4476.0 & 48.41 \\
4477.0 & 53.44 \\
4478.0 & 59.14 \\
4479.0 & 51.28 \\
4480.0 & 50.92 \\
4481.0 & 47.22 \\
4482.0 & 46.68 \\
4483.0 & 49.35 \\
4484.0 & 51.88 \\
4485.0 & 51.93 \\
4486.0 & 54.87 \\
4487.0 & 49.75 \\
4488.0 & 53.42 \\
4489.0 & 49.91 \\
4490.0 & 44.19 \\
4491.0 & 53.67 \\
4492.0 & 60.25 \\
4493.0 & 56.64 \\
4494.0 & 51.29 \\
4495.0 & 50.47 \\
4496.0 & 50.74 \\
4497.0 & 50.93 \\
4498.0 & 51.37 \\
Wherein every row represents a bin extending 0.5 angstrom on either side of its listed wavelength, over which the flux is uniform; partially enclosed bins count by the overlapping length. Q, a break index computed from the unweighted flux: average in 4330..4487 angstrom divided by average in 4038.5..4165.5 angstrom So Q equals 1.1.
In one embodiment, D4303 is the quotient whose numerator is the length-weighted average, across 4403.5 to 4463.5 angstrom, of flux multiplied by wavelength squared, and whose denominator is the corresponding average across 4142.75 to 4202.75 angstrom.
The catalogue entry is 1.3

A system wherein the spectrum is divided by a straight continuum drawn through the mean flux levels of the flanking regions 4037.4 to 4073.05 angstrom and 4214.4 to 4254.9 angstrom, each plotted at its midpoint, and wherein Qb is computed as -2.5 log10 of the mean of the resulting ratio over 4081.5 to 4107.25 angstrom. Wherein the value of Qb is -0.16 mag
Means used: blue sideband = 38.2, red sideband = 38.3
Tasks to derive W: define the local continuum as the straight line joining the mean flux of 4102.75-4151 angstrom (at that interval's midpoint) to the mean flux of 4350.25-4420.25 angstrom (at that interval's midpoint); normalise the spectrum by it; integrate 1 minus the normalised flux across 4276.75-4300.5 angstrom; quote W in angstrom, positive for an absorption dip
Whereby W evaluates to 3.9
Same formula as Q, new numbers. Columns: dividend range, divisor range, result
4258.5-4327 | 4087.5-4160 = 0.85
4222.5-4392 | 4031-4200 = 0.96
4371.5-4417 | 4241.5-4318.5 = 1.17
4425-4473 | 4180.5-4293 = 1.22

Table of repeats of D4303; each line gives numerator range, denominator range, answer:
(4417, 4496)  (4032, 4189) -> 1.40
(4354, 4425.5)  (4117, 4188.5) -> 1.20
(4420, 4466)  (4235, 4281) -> 1.34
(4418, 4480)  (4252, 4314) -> 1.52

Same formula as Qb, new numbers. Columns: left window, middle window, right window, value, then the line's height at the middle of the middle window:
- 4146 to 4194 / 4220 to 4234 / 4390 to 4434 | 0.164 mag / 42.7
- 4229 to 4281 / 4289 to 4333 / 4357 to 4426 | 0.150 mag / 41.2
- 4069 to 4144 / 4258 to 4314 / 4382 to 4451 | 0.275 mag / 43.6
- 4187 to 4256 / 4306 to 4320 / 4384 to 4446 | 0.168 mag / 41.8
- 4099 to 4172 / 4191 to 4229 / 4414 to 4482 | 0.112 mag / 43.1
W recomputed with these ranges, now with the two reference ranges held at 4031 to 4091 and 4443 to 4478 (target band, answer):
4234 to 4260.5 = 3.0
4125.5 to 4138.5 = 0.5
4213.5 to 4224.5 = 0.7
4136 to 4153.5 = 0.3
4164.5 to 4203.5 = 2.0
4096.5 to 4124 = -0.4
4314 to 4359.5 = 1.9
